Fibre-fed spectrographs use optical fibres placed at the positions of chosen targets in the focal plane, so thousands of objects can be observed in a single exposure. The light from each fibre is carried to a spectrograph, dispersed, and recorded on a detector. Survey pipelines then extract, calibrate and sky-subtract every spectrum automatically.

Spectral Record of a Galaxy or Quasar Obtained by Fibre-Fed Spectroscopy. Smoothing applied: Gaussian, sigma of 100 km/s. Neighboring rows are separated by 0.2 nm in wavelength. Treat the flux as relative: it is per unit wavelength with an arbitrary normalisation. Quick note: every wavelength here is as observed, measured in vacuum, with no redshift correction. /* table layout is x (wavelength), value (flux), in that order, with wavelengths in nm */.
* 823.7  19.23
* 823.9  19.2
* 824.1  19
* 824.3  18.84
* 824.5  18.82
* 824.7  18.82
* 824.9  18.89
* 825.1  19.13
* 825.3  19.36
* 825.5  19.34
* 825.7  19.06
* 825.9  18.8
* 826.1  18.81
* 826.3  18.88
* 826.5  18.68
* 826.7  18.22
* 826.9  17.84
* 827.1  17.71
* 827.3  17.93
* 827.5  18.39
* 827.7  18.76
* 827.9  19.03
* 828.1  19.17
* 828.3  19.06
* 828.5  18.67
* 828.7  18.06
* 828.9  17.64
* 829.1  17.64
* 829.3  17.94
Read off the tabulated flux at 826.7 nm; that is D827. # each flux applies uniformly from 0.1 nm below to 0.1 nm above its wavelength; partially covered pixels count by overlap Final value 18.22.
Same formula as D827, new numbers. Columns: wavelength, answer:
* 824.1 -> 19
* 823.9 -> 19.2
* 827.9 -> 19.03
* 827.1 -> 17.71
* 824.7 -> 18.82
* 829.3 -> 17.94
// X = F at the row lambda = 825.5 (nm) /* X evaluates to 19.34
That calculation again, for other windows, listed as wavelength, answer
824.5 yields 18.82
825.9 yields 18.8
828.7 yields 18.06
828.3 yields 19.06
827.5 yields 18.39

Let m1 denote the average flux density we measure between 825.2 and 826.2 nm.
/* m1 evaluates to 19.1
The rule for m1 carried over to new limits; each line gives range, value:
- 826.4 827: 18.2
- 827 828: 18.4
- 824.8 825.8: 19.2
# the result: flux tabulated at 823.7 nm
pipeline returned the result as 19.23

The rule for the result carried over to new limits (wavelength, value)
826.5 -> 18.68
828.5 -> 18.67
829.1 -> 17.64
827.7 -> 18.76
